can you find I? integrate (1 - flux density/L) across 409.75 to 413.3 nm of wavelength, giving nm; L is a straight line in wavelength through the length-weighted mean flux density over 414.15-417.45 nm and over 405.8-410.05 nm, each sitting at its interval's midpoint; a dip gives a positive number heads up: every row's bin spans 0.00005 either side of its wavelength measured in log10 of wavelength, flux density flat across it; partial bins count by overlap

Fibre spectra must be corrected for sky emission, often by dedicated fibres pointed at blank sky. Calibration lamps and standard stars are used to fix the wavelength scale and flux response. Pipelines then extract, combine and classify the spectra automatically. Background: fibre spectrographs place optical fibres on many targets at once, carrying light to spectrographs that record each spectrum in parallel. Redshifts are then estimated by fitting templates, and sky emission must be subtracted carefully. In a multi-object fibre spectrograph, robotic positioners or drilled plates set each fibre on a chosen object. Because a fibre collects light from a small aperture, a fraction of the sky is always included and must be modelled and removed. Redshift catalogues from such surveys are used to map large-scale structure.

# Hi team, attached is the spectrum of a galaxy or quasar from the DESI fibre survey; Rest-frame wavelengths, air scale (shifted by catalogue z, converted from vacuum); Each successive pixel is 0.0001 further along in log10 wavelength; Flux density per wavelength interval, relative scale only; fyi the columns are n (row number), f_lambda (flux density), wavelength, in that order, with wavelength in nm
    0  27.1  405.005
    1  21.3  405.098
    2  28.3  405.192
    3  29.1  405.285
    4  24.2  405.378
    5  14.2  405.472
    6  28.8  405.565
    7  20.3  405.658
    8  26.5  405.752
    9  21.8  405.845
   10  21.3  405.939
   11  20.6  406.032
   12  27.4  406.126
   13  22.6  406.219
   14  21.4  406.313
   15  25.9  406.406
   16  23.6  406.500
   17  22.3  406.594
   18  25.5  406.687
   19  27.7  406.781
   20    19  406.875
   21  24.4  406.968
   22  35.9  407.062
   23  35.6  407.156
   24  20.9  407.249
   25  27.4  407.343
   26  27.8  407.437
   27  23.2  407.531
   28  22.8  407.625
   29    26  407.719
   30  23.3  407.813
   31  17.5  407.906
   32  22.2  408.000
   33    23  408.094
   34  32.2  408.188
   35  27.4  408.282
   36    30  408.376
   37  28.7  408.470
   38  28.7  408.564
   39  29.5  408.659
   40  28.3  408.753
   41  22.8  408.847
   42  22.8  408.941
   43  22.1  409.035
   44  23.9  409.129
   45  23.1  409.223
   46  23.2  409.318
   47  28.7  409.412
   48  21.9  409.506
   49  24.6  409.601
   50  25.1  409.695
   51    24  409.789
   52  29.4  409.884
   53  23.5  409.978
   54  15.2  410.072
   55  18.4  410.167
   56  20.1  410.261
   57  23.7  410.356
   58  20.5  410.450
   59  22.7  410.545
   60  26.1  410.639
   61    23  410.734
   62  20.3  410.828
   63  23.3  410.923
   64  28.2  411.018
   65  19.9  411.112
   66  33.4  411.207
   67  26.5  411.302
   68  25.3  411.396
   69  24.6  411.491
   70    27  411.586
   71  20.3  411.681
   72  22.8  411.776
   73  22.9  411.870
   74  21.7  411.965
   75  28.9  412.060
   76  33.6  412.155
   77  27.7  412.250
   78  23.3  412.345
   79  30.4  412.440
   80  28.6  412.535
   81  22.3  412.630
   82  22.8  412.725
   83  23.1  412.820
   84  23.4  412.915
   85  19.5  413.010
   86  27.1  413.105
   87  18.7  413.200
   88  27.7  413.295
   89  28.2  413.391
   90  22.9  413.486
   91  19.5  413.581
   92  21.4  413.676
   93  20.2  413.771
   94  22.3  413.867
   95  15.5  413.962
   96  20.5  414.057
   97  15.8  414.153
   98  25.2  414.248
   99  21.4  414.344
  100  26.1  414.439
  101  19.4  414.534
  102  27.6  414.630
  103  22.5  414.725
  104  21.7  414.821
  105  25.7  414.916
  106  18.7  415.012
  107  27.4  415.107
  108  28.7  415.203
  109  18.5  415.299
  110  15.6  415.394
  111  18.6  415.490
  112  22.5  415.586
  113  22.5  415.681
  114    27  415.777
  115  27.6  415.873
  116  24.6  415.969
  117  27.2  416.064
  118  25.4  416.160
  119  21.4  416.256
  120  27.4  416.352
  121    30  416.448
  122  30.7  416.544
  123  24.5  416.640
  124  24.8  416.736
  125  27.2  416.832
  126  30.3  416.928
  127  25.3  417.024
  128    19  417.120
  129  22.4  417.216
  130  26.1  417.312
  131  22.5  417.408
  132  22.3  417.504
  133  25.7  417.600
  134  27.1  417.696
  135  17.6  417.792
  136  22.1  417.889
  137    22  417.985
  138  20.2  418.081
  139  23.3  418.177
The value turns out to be 0.07 nm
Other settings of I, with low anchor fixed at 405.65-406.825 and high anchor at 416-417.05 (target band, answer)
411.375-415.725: 0.435 nm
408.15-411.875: 0.029 nm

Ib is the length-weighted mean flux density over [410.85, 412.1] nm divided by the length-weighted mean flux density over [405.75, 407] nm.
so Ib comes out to 1.1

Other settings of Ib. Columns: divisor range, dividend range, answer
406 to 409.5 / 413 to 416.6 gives 0.92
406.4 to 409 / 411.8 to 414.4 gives 0.91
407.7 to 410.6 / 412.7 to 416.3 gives 0.94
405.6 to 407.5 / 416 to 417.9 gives 1.00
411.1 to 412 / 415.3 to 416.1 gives 0.93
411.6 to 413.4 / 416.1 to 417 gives 1.08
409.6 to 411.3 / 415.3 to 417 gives 1.06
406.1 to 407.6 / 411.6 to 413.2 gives 0.97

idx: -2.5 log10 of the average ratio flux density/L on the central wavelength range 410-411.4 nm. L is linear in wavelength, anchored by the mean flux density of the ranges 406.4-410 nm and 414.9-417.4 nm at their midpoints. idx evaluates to 0.10 mag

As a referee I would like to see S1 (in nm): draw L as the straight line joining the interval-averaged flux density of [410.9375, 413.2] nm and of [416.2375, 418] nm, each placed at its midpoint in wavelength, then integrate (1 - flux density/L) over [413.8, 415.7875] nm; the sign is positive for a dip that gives 0.24 nm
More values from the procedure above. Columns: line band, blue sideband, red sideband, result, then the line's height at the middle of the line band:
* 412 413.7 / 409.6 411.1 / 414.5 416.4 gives -0.13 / 23.2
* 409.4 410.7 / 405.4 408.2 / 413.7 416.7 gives 0.05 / 23.9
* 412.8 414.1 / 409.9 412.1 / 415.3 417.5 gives 0.10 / 23.9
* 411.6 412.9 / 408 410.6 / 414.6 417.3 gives -0.04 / 24.5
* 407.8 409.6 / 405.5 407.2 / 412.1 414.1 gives -0.05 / 24.5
